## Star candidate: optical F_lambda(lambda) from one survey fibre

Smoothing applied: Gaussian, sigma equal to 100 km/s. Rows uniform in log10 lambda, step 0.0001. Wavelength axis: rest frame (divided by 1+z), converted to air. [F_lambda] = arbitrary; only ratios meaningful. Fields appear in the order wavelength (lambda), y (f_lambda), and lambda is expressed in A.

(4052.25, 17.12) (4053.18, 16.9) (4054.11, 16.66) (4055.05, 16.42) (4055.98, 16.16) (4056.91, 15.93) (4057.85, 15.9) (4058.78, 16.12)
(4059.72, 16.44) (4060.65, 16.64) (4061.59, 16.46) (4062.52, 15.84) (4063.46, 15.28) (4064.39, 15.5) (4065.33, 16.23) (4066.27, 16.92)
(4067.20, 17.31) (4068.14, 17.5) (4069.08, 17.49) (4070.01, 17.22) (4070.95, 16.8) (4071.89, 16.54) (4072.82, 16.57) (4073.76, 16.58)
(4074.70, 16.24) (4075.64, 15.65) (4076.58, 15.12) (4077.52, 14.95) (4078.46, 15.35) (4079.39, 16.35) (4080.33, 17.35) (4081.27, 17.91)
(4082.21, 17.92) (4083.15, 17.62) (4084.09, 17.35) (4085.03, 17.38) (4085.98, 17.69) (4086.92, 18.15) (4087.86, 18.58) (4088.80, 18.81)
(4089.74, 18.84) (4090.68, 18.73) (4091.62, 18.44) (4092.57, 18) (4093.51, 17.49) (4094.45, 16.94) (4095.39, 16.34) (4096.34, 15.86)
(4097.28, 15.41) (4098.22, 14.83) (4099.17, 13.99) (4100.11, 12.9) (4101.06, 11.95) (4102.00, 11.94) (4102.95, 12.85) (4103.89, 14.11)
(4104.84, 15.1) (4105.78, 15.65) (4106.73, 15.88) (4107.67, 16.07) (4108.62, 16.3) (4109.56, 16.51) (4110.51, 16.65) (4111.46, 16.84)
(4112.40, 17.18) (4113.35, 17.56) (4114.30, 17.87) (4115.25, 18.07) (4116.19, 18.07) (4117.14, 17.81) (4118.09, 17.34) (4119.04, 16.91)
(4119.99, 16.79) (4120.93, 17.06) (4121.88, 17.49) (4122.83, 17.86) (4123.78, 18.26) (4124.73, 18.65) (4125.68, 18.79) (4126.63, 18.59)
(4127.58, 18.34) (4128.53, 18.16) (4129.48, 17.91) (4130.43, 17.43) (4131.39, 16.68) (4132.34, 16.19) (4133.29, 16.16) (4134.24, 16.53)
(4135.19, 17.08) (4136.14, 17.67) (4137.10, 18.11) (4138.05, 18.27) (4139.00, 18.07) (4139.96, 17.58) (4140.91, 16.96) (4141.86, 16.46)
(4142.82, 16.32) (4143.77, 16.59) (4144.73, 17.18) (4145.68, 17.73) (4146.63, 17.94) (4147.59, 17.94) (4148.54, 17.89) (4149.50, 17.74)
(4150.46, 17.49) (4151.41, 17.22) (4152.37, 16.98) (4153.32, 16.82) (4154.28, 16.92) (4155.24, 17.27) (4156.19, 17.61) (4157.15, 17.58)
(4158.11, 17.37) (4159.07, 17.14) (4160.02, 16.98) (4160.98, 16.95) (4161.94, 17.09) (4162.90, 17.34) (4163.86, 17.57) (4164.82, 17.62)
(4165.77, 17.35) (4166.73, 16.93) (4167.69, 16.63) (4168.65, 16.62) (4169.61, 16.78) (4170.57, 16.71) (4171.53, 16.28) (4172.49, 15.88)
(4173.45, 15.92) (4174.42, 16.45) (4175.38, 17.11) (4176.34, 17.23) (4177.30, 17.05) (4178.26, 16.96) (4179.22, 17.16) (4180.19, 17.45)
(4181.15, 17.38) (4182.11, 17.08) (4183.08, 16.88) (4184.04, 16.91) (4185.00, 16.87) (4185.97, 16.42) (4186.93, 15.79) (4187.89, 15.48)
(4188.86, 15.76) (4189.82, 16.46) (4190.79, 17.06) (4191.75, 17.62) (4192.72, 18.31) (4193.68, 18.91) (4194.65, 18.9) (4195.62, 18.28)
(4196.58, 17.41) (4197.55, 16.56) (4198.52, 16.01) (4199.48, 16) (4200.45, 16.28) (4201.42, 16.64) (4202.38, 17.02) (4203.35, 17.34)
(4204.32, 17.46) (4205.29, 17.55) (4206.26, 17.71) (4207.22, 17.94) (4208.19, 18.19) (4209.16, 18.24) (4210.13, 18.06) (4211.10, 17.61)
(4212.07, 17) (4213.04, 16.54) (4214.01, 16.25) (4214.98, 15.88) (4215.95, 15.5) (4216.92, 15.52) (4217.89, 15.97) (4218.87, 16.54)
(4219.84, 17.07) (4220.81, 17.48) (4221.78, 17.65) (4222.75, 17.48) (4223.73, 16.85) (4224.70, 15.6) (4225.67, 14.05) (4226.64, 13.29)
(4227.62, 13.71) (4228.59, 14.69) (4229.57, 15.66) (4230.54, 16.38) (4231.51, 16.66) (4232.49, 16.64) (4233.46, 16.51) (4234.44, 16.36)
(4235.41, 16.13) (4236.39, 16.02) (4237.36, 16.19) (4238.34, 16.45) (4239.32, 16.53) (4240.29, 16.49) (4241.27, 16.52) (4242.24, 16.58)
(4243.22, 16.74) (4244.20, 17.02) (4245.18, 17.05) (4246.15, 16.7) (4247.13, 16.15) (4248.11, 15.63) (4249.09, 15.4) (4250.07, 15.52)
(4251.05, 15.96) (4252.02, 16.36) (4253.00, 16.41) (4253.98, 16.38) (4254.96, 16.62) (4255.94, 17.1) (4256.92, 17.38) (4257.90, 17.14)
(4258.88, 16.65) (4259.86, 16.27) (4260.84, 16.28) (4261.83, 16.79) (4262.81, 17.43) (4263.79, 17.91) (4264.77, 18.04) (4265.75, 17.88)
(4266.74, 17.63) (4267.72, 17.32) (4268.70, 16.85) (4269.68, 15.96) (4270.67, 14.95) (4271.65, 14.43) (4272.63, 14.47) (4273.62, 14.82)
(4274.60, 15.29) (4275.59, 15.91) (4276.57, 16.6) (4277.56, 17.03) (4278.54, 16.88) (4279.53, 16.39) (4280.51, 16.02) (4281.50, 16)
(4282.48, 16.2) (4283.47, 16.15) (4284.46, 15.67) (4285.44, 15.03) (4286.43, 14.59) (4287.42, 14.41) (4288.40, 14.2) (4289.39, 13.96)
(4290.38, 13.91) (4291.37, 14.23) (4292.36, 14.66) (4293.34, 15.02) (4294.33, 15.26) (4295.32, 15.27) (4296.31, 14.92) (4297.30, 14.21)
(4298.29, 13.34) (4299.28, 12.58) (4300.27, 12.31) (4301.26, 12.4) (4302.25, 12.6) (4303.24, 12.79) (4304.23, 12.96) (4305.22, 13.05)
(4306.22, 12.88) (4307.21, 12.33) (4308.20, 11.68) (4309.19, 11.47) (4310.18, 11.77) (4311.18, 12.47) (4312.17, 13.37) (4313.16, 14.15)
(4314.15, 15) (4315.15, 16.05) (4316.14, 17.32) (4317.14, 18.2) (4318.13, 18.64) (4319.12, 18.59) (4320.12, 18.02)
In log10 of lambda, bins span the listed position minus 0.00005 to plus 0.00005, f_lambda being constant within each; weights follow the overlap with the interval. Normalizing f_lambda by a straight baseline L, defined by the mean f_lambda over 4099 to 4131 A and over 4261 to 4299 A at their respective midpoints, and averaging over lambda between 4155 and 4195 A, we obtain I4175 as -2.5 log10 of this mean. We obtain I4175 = -0.05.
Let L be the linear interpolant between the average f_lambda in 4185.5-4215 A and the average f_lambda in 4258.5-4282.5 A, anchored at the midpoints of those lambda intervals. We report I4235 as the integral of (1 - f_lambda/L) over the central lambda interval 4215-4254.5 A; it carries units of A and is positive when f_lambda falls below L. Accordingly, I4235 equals 1.49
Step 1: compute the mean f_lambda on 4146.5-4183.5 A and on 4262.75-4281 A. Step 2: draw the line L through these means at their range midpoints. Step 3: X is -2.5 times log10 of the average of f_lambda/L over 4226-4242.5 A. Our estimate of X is 0.05 mag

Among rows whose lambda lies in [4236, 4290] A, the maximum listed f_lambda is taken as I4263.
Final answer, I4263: 18.04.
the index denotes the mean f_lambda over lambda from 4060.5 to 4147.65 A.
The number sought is 16.8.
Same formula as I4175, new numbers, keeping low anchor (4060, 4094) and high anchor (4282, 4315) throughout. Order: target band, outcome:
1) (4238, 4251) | -0.12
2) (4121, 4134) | -0.09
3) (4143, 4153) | -0.09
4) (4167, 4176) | -0.06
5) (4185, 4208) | -0.12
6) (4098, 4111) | 0.14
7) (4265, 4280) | -0.14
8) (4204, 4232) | -0.10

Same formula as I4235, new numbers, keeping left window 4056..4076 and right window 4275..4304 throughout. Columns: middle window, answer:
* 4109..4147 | -3.5 A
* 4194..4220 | -2.8 A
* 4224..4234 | -0.1 A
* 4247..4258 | -0.9 A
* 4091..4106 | 1.0 A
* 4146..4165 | -1.9 A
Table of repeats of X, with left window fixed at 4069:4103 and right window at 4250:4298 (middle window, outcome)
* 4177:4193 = -0.044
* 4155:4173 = -0.052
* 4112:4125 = -0.080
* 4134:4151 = -0.073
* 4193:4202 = -0.072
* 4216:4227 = -0.005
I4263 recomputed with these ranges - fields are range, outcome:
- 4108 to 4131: 18.79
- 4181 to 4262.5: 18.91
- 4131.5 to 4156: 18.27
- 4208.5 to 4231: 18.24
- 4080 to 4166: 18.84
